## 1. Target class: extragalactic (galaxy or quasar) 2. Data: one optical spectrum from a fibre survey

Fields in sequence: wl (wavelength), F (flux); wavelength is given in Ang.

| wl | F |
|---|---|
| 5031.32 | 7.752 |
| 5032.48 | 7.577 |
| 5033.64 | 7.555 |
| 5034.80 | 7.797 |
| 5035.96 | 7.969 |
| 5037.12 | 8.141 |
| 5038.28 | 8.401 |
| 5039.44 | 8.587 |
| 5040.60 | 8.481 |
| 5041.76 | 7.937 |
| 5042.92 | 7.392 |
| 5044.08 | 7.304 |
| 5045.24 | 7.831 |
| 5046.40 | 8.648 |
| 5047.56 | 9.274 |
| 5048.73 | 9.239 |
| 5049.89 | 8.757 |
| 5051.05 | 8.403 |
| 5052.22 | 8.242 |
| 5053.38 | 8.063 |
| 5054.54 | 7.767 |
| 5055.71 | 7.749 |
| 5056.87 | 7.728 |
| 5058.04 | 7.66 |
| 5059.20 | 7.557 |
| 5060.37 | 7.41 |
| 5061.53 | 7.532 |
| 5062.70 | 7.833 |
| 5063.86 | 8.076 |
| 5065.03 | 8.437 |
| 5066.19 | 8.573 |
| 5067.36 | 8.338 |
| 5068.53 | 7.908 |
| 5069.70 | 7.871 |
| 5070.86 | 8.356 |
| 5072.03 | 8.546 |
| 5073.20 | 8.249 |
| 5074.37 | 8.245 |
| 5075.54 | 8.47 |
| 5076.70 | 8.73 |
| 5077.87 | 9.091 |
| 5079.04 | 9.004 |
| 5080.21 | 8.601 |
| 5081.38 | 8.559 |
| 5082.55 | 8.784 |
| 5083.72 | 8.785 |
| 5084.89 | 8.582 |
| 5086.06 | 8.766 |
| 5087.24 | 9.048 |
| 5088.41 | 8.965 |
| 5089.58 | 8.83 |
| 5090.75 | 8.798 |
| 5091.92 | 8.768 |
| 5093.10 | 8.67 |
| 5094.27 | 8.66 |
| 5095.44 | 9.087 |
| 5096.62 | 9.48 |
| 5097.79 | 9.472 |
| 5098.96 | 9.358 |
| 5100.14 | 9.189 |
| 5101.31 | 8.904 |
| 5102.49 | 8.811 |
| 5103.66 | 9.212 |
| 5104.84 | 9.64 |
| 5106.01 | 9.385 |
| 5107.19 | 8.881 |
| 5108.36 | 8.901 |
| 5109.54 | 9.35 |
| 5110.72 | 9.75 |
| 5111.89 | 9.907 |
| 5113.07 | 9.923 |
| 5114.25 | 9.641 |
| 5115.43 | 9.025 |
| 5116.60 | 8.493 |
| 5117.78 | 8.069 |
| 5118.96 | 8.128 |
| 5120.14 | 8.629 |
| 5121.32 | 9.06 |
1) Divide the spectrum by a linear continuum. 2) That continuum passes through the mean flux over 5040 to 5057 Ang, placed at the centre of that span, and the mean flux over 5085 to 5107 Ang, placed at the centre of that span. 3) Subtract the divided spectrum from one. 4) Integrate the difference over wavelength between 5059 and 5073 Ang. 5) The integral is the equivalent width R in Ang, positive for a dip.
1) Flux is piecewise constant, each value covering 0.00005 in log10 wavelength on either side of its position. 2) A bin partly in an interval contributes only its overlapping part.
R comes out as 0.8 Ang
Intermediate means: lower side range 8.2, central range 8.05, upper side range 9.04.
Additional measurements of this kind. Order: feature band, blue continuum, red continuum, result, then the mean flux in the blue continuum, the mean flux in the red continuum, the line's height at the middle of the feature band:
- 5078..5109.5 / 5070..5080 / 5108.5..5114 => 0.5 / 8.57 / 9.65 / 9.13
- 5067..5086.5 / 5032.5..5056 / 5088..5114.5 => 0.5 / 8.17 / 9.2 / 8.75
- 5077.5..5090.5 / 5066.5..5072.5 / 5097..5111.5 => -0.3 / 8.21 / 9.26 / 8.65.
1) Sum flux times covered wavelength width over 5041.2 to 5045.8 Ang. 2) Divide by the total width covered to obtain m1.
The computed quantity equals 7.62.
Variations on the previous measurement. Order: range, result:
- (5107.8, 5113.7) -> 9.56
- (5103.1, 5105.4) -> 9.41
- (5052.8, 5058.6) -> 7.79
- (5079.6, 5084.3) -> 8.68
